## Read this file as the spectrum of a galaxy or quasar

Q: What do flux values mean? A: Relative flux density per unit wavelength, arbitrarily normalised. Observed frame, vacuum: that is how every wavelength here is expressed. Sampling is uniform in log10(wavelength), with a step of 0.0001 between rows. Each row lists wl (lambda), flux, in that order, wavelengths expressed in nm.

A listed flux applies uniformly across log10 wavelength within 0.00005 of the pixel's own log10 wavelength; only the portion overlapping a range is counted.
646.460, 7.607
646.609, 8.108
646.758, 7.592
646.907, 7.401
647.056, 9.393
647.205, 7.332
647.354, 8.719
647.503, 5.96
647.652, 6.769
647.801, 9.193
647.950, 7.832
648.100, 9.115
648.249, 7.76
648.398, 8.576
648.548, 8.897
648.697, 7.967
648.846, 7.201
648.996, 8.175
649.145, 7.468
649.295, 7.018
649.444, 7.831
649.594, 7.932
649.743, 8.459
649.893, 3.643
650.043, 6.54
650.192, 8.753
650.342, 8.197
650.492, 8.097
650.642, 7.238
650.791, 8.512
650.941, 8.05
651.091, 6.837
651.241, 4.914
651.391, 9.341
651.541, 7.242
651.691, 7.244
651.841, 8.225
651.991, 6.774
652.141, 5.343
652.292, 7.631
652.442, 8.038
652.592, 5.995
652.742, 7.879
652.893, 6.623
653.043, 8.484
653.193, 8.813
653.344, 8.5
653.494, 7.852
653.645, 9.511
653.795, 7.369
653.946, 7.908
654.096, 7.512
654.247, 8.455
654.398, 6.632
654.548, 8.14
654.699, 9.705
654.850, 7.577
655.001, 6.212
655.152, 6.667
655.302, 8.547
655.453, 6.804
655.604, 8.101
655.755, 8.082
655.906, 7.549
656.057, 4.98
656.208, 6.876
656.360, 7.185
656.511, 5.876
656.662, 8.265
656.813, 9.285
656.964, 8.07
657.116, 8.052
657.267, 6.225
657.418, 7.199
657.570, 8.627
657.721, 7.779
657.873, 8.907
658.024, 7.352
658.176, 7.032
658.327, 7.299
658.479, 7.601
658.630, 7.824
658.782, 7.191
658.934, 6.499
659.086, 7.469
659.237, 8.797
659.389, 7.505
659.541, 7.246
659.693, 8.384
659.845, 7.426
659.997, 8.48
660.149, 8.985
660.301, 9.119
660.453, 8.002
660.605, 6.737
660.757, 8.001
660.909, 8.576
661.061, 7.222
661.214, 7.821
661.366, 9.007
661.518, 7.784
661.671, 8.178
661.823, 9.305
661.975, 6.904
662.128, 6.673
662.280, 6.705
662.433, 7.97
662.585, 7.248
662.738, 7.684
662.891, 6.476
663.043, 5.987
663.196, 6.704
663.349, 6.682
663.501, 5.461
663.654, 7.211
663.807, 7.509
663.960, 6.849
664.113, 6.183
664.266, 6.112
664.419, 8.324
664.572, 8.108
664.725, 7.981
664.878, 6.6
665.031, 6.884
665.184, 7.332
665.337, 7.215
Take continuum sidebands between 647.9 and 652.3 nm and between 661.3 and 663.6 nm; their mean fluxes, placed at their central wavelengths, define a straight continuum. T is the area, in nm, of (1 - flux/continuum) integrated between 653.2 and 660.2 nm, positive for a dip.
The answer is -0.29 nm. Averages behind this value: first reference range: 7.56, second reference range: 7.24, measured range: 7.69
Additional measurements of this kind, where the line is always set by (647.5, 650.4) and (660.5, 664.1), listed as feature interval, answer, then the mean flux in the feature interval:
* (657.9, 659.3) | -0.012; 7.49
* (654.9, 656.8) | 0.084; 7.17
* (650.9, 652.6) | 0.102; 7.16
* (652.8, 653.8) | -0.084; 8.22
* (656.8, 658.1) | -0.073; 7.88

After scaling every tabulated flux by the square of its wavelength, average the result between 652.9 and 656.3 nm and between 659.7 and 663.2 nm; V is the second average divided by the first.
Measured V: 1.02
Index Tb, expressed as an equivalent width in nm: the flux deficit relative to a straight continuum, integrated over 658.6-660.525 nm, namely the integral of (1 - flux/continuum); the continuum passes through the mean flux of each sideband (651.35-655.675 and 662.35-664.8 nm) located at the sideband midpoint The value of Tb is -0.17 nm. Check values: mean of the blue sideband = 7.68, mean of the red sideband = 7.03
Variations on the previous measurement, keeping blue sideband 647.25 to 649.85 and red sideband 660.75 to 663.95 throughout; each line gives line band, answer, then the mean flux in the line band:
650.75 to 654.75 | 0.03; 7.67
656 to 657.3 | 0.05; 7.26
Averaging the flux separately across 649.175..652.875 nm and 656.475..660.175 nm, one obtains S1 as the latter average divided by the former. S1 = 1.1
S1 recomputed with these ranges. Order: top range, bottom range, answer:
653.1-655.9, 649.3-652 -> 1.06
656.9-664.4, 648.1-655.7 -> 0.98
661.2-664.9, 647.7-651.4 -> 0.94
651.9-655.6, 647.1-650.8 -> 0.99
